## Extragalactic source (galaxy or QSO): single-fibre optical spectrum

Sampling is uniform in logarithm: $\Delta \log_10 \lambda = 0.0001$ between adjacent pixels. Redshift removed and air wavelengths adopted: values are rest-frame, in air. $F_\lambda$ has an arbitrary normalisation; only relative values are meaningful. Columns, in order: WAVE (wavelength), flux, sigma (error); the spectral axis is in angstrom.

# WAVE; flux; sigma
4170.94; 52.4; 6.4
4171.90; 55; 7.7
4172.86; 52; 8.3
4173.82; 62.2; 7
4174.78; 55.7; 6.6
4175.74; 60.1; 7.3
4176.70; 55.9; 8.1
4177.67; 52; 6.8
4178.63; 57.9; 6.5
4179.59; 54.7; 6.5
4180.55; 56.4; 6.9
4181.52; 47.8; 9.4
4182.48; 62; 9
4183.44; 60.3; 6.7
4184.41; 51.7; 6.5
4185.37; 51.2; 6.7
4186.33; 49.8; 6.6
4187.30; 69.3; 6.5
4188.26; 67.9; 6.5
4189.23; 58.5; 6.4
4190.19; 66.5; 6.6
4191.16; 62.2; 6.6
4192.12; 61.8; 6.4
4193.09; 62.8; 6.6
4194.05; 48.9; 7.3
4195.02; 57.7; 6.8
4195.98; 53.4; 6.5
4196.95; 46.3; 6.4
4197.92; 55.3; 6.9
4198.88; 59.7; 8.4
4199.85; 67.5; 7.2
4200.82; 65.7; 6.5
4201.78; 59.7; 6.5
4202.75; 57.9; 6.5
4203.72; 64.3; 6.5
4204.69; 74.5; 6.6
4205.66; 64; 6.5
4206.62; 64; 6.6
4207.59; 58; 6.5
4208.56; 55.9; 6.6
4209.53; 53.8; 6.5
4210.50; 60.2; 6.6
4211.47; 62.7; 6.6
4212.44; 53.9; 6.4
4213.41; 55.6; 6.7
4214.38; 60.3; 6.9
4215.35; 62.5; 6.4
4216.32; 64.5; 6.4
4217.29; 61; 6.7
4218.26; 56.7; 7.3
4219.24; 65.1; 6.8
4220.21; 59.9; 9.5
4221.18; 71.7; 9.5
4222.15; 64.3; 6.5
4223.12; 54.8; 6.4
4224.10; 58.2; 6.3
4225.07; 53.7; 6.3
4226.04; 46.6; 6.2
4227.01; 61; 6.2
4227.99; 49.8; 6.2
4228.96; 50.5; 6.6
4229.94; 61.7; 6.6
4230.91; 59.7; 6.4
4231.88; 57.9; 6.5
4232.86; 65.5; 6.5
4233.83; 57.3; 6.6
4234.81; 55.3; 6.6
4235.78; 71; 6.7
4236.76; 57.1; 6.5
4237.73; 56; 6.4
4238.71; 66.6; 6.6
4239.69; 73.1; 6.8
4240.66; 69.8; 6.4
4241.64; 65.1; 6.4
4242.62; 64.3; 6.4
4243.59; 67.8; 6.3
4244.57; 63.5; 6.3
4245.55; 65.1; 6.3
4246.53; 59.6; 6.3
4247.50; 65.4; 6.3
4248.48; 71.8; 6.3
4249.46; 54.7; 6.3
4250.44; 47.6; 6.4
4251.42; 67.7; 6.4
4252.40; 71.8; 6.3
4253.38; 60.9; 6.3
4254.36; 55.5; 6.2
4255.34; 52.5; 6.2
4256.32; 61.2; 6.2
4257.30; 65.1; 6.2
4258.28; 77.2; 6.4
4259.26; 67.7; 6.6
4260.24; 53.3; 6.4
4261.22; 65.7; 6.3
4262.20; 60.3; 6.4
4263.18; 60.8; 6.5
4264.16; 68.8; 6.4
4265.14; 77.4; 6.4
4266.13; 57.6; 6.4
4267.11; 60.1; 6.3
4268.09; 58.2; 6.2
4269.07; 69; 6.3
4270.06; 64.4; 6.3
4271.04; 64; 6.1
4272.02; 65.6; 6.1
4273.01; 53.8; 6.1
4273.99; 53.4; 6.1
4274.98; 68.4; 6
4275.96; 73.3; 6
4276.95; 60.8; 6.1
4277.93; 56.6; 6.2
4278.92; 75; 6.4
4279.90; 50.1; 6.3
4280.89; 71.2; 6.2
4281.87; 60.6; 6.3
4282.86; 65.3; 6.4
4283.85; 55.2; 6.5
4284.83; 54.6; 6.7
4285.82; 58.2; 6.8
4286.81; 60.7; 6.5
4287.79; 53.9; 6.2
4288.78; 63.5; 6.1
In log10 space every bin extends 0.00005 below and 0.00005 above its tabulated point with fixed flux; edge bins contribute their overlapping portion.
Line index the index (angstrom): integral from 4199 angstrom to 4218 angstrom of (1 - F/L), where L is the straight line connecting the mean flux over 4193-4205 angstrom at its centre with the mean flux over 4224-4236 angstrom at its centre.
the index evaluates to -0.9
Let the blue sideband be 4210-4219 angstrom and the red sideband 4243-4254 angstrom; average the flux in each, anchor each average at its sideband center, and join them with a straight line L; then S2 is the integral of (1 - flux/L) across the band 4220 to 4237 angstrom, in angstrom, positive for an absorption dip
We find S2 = 0.7 angstrom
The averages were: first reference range 59.8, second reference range 63.2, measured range 58.7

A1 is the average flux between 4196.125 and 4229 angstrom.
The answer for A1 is 59.5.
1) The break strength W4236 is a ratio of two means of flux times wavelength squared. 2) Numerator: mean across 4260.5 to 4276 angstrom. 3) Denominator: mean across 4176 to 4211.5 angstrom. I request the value 1.1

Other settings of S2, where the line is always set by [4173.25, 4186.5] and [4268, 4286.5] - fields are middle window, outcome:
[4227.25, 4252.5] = -1.0 angstrom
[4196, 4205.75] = -0.7 angstrom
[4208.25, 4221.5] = -0.5 angstrom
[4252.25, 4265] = -0.5 angstrom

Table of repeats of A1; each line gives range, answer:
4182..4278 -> 61.1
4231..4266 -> 63.3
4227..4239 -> 59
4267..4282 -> 62.9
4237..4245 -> 65.5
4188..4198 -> 58.2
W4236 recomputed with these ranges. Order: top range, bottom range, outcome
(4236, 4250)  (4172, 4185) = 1.18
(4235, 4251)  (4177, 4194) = 1.12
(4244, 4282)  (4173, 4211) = 1.11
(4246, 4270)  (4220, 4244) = 1.05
